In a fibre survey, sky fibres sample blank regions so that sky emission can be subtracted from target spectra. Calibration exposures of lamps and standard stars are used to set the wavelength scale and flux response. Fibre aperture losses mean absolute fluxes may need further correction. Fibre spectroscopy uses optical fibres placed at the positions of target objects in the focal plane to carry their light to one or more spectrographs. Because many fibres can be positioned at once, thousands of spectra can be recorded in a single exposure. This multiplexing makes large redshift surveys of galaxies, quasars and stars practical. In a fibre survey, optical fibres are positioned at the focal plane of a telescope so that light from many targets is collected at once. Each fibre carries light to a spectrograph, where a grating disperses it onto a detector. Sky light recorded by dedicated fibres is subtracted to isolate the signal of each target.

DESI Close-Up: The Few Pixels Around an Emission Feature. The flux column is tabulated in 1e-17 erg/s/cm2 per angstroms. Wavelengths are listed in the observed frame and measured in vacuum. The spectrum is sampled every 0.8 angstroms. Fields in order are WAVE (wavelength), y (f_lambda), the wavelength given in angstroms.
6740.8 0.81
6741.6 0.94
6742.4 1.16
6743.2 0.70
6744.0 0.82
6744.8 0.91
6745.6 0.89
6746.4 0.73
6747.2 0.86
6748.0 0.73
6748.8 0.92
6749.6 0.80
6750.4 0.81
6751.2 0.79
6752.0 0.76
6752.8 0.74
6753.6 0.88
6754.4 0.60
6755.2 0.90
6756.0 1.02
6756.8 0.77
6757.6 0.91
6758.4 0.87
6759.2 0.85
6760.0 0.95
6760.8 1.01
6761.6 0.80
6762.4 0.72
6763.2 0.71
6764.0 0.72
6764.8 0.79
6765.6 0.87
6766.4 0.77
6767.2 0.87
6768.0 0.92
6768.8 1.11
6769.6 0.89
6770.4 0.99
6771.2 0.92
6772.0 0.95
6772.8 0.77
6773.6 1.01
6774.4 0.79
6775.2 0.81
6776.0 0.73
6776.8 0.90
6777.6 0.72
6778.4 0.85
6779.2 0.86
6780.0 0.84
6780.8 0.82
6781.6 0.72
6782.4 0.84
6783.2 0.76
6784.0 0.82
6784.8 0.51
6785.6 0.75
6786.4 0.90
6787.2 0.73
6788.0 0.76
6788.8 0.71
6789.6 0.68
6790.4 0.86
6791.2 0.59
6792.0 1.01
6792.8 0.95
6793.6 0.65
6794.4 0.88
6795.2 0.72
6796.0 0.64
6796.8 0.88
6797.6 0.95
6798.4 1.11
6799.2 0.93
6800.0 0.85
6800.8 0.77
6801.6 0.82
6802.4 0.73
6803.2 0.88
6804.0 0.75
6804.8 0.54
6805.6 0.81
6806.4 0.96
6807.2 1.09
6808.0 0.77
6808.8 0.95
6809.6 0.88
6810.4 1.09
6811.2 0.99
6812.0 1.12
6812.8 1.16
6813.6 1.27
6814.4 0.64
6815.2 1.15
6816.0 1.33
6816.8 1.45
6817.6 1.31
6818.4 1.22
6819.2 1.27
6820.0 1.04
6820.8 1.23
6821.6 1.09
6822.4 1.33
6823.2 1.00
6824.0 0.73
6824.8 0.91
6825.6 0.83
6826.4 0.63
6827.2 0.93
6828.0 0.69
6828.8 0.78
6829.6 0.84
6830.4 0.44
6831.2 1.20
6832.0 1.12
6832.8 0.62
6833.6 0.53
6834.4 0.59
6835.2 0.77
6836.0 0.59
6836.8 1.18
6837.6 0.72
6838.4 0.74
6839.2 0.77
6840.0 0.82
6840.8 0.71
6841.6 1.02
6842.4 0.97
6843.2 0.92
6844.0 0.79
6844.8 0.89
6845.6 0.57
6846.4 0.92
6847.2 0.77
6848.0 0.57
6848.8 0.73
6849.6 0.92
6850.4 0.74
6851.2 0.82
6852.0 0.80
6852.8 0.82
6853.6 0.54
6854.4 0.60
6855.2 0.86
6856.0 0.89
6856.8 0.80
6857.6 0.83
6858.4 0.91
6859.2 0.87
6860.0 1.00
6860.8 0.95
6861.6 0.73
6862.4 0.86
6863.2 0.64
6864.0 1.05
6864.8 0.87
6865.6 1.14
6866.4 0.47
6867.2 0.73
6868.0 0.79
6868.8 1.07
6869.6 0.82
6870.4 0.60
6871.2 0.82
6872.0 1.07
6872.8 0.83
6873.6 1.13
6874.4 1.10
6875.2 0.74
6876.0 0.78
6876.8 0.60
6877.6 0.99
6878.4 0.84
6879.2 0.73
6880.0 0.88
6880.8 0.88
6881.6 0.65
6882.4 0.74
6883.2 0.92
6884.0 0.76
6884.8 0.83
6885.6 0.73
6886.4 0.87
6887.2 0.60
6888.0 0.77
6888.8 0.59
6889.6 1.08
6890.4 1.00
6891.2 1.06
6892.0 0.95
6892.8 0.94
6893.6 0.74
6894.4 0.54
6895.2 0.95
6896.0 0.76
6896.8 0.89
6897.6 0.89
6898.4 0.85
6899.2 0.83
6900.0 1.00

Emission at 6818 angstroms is [O II] 3727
